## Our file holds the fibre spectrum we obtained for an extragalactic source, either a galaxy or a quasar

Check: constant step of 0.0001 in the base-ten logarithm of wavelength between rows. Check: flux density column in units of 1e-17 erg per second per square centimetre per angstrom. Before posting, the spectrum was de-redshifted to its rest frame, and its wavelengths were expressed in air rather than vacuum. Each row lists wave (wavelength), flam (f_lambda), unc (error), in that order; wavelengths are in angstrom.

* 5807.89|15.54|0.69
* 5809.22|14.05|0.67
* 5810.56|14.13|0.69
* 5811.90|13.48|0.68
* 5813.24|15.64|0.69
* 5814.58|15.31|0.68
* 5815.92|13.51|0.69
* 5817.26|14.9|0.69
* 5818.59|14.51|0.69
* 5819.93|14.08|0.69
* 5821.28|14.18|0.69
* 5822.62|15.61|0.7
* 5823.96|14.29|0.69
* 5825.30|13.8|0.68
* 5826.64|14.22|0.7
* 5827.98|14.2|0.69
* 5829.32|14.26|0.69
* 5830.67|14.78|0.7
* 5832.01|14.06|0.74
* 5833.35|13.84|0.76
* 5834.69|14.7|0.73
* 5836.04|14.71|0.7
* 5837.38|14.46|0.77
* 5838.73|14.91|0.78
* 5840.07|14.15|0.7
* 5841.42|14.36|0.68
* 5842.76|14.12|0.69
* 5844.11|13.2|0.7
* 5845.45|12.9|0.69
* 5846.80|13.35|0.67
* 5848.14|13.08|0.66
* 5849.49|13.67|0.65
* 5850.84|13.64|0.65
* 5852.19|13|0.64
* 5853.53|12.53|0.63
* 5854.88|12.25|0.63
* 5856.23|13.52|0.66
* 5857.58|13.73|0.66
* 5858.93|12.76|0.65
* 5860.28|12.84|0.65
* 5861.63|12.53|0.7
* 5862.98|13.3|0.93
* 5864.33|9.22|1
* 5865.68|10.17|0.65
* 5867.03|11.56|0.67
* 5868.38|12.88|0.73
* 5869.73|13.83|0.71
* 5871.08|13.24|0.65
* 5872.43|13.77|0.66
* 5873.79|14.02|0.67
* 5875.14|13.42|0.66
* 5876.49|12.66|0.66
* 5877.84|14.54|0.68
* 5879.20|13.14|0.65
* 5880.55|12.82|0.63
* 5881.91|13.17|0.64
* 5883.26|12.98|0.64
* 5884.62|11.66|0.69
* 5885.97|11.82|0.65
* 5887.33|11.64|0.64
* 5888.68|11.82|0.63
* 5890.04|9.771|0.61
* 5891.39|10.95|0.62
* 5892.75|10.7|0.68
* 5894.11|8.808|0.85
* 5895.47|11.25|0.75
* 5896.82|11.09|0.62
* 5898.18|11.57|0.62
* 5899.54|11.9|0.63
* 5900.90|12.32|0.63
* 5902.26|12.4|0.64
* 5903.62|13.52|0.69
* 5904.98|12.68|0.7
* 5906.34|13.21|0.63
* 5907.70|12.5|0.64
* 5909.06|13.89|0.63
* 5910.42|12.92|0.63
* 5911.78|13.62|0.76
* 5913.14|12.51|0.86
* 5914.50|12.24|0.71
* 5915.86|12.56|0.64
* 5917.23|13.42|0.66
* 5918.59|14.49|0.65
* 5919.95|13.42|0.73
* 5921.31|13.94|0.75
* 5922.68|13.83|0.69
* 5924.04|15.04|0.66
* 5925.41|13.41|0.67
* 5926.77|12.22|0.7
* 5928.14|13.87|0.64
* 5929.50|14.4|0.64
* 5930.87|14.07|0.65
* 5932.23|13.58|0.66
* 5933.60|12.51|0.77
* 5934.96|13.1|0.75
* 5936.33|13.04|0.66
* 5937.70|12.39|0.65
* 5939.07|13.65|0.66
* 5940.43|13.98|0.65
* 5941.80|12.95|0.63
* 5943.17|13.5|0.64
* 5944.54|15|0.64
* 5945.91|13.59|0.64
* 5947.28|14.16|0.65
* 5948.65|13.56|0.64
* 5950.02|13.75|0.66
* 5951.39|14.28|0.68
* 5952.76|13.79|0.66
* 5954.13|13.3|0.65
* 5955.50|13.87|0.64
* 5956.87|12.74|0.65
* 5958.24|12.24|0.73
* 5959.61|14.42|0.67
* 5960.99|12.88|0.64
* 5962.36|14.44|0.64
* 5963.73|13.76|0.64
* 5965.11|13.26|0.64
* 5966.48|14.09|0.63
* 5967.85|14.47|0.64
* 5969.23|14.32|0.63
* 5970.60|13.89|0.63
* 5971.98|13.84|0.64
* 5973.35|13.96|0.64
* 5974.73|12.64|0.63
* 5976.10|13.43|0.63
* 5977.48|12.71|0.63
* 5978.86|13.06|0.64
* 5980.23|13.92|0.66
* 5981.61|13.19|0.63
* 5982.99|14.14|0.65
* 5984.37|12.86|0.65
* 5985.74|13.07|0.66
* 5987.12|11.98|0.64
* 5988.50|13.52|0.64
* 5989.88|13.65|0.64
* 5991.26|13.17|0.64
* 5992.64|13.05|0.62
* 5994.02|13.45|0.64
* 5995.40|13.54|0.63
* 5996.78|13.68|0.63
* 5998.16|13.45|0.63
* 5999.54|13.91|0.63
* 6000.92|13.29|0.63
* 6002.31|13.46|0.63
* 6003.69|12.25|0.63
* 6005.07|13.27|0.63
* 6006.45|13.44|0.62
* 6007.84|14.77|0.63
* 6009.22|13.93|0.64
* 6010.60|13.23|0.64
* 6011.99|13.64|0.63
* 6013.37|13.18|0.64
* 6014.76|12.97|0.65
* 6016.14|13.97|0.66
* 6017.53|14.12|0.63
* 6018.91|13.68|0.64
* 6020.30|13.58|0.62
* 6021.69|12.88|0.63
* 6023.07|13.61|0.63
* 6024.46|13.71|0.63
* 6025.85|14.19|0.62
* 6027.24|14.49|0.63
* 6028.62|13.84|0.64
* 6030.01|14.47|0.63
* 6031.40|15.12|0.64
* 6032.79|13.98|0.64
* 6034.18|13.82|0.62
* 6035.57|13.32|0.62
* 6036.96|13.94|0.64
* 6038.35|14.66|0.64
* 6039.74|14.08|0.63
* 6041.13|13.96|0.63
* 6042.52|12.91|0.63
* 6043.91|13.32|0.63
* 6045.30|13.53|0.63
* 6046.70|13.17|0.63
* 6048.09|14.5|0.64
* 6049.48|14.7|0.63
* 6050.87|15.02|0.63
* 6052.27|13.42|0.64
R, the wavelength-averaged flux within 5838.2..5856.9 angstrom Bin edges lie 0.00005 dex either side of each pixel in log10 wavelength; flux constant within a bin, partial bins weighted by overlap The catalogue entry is 13.5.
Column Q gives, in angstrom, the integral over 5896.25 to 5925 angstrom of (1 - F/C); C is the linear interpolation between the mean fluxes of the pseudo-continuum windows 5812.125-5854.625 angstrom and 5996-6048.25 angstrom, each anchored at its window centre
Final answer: 1.9 angstrom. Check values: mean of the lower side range 14.1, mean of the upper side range 13.7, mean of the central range 13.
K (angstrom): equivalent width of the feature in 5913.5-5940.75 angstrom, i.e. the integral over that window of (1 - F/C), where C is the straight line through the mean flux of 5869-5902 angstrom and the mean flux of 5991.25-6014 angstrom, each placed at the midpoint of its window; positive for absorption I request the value -1.7 angstrom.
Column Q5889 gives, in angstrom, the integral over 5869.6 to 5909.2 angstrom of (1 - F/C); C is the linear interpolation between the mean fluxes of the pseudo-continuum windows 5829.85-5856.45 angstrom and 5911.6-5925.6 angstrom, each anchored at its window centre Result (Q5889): 3.71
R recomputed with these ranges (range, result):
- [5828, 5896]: 12.9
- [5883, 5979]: 13.1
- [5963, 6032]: 13.6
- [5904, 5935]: 13.4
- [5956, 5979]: 13.6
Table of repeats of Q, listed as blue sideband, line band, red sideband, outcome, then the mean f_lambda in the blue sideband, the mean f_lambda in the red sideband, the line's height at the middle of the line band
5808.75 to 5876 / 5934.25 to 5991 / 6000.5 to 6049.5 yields 0.78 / 13.6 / 13.7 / 13.7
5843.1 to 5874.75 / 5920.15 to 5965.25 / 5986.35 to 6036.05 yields -1.14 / 12.8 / 13.6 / 13.3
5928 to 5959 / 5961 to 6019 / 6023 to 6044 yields 1.11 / 13.5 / 14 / 13.8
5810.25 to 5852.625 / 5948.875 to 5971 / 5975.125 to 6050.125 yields 0.08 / 14.2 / 13.6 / 13.8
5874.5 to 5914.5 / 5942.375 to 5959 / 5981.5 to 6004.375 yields -1.05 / 12.3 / 13.3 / 12.8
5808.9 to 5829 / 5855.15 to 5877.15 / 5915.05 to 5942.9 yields 2.04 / 14.4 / 13.5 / 14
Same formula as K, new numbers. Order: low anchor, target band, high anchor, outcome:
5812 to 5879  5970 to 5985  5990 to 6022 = 0.1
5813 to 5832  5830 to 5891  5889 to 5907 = -0.3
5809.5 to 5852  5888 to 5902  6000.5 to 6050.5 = 3.0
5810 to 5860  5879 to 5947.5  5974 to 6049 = 5.0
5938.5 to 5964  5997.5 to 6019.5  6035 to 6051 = 0.4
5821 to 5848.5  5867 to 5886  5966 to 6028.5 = 1.2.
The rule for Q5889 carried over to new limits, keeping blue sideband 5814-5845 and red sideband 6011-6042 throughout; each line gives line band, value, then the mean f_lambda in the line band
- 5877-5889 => 1.3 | 12.6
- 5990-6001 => 0.4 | 13.5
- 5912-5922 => 0.6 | 13.2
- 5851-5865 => 1.6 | 12.6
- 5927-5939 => 0.6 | 13.3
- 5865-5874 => 1.0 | 12.7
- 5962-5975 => 0.1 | 13.9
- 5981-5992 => 0.6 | 13.2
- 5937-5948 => 0.3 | 13.6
